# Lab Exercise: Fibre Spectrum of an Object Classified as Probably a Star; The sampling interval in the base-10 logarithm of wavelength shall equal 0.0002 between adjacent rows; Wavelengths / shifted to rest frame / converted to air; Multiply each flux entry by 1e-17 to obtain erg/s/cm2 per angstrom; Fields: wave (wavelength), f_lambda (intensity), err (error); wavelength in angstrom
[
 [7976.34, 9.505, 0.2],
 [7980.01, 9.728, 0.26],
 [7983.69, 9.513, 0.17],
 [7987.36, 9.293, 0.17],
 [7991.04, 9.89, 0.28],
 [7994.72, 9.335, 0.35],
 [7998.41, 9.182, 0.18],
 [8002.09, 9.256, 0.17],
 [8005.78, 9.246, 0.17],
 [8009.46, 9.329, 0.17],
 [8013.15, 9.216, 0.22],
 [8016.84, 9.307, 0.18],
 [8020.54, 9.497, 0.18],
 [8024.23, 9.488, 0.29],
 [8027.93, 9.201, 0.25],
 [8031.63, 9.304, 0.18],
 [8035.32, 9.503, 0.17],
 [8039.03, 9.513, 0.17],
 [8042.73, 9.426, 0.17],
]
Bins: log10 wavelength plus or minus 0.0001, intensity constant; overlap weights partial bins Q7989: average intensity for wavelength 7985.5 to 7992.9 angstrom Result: 9.6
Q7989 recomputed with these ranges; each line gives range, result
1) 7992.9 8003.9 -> 9.25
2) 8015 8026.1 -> 9.42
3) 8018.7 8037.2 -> 9.4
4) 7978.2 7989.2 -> 9.51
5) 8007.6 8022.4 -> 9.34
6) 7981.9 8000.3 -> 9.44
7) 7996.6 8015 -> 9.25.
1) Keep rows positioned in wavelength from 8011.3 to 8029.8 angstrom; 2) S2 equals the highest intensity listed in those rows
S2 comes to 9.497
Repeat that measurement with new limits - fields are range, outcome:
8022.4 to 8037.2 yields 9.503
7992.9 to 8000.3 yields 9.335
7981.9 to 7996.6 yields 9.89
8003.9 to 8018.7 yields 9.329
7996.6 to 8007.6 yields 9.256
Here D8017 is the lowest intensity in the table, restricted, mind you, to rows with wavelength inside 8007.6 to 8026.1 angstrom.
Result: 9.216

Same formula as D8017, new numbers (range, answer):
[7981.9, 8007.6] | 9.182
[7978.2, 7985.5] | 9.513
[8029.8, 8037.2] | 9.304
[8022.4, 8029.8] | 9.201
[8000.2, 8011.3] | 9.246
